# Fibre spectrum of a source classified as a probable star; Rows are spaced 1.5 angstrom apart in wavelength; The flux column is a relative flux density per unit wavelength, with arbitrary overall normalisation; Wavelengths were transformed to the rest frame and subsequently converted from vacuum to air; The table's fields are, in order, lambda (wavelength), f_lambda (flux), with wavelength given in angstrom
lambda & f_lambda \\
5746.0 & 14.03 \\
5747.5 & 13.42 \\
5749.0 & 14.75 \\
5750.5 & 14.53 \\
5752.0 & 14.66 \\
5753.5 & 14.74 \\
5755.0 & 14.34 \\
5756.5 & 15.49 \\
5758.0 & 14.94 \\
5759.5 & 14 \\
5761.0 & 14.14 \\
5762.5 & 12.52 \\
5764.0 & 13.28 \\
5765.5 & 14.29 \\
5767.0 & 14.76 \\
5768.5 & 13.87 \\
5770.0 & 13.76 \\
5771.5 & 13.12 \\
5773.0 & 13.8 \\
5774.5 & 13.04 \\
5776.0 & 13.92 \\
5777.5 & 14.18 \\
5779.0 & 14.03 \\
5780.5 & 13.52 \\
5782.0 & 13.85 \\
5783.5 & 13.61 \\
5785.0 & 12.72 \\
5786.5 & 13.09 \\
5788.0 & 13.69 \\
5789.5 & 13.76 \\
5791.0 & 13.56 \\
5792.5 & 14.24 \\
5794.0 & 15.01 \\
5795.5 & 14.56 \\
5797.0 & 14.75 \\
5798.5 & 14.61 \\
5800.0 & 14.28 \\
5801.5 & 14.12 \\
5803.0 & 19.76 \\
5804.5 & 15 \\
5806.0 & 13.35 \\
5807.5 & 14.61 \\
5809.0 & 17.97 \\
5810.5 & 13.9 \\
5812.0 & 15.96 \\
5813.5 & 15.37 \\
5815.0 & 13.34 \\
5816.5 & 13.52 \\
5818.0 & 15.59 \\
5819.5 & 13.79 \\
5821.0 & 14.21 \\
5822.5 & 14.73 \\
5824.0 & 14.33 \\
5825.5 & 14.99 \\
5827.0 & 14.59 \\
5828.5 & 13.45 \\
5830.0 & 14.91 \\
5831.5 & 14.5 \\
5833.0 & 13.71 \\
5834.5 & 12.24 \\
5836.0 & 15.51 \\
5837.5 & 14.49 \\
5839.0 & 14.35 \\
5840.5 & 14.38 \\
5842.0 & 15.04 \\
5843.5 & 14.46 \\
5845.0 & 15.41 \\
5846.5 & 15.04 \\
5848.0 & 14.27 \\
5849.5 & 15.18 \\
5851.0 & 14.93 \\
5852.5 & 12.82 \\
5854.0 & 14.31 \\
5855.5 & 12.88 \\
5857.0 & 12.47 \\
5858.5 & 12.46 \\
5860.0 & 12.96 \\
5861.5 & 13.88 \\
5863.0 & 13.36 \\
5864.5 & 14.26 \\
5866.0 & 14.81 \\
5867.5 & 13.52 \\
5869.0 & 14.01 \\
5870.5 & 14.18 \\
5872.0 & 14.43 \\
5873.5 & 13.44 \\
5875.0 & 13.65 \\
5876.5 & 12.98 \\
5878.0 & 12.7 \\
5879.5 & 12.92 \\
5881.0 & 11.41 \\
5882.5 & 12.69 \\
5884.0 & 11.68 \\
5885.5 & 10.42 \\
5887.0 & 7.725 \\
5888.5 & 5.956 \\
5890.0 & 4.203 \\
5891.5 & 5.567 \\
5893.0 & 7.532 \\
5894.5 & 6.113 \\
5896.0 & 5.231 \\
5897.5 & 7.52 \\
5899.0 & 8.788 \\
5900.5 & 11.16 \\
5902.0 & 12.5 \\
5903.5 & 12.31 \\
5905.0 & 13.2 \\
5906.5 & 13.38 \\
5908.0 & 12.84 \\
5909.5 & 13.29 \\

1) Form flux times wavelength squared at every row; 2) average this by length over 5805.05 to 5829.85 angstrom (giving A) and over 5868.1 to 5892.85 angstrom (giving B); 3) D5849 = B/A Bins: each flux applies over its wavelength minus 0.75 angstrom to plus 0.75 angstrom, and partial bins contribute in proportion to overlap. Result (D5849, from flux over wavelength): 0.8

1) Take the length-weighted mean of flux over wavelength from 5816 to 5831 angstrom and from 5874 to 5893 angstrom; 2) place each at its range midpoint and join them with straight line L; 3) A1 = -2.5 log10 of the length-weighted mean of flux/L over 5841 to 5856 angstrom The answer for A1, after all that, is -0.15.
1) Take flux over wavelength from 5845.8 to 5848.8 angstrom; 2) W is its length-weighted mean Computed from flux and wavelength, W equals 14.7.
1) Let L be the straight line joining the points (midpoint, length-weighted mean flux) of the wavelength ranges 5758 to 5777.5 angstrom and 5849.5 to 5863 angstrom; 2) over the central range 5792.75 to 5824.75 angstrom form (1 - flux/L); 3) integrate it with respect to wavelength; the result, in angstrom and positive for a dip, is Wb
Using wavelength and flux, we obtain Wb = -3.0 angstrom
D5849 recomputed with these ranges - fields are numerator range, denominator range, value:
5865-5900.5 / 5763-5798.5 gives 0.79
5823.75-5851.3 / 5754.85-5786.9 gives 1.07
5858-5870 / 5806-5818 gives 0.94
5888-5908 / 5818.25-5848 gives 0.63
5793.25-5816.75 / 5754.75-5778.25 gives 1.09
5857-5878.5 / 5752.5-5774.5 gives 1.00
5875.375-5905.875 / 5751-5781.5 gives 0.72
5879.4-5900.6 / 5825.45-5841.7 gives 0.60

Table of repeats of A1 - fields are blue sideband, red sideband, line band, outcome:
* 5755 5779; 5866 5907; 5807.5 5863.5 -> -0.180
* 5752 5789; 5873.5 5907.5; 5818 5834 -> -0.183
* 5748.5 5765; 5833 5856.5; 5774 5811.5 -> -0.006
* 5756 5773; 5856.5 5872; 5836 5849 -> -0.077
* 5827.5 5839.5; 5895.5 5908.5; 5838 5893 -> 0.000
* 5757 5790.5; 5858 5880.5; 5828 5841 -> -0.044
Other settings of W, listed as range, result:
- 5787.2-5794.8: 14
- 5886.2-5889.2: 6.91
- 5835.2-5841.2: 14.7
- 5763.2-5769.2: 14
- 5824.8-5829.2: 14.3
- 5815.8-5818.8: 14.6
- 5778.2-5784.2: 13.8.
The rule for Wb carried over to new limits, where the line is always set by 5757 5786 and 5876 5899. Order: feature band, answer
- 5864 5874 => -4.54 angstrom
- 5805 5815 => -2.38 angstrom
